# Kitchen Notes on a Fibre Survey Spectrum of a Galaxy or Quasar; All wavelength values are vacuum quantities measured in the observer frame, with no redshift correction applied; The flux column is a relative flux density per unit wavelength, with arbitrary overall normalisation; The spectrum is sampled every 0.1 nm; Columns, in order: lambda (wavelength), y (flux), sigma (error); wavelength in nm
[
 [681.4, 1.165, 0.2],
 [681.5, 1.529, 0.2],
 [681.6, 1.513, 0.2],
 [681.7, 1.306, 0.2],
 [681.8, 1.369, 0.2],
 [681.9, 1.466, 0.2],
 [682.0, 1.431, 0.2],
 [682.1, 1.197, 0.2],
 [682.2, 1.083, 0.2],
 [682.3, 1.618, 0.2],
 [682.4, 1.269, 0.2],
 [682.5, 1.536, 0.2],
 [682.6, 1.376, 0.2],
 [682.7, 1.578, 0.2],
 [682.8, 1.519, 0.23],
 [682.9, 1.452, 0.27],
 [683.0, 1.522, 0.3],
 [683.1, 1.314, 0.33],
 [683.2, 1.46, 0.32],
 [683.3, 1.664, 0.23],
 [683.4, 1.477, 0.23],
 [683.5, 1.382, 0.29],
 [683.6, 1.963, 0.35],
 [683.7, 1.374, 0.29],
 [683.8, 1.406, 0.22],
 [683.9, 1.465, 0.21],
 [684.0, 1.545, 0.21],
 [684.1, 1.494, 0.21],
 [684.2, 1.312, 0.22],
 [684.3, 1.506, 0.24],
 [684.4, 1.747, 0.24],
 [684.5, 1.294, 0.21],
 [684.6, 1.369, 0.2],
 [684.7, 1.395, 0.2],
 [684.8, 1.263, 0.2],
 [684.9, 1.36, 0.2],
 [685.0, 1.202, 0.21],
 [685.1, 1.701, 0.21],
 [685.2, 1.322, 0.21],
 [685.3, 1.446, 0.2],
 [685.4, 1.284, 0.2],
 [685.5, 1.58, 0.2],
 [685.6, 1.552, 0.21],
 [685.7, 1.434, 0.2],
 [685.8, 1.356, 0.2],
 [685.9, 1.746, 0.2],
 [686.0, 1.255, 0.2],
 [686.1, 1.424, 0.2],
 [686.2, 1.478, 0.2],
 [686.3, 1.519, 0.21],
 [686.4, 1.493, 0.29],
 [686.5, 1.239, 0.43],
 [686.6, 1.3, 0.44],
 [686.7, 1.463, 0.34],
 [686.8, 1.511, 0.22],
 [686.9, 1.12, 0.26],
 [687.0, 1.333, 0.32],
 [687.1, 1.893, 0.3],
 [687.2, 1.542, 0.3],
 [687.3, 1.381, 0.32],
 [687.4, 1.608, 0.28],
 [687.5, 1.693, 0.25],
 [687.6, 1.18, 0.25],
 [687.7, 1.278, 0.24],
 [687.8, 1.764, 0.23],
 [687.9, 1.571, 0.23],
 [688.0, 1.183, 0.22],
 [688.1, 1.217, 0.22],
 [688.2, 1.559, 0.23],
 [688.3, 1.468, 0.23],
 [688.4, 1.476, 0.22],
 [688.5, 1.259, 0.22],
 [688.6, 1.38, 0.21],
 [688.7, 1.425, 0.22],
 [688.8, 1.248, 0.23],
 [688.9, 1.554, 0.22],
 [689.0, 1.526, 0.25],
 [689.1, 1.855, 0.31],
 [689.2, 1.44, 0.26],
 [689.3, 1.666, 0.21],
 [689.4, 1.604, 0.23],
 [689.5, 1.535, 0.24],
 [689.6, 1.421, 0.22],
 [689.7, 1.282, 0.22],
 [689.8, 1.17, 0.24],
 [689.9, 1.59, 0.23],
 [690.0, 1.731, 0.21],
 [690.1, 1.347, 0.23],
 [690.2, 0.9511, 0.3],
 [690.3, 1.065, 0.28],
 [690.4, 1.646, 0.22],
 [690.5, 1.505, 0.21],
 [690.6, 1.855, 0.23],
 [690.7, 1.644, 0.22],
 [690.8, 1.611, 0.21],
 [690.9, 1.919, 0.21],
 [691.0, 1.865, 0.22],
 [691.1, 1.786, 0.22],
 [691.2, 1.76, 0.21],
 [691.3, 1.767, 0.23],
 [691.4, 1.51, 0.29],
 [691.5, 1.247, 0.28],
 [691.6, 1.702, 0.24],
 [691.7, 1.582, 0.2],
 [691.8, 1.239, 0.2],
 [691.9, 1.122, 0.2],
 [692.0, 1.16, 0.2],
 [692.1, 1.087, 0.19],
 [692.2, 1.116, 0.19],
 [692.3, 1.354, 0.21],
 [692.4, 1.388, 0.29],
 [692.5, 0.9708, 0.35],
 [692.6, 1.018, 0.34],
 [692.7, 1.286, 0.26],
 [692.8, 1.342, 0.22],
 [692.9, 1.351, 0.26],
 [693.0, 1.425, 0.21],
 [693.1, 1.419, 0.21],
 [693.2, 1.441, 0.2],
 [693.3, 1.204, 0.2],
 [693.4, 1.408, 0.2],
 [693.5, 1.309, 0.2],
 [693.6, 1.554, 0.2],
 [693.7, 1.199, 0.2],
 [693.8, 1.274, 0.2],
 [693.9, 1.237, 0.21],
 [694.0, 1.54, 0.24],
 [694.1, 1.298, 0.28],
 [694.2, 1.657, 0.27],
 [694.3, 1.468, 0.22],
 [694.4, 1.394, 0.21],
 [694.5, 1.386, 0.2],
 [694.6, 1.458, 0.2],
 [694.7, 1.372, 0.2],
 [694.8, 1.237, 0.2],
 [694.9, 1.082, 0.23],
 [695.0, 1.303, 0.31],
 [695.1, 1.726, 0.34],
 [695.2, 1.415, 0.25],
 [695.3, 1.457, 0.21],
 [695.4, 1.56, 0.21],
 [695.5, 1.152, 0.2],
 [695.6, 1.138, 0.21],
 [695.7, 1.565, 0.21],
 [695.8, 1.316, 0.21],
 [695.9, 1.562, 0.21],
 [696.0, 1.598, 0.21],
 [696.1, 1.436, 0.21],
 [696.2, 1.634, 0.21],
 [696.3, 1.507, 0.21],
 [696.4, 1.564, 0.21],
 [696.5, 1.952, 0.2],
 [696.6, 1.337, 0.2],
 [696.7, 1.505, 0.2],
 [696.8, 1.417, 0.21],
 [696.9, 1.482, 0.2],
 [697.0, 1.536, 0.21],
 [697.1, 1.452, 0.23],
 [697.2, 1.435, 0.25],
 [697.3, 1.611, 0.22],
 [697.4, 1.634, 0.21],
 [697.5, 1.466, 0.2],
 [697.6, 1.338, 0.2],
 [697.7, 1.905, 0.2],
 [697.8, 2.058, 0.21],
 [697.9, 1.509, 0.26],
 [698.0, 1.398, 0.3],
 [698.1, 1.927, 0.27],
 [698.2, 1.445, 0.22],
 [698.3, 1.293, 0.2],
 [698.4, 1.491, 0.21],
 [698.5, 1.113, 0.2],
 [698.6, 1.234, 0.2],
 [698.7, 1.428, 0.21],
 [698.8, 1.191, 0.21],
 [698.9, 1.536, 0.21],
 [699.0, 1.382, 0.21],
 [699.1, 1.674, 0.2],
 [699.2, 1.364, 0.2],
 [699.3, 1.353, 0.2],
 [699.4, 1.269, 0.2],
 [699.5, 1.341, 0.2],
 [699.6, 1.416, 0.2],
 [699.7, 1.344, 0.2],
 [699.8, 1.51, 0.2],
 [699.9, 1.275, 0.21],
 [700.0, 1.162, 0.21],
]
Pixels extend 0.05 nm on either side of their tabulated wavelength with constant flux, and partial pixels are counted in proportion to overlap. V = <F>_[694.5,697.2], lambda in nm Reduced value 1.45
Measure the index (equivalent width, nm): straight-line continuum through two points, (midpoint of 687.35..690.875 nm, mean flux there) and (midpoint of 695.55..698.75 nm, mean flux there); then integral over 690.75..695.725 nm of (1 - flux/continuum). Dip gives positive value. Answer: 0.310 nm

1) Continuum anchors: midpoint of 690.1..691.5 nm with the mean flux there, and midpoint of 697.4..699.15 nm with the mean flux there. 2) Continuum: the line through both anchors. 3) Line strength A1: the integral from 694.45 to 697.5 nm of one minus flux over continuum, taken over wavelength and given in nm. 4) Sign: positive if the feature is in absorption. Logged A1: 0.13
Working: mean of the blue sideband 1.58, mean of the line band 1.46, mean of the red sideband 1.5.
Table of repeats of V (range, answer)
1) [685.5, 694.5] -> 1.44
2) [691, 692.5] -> 1.42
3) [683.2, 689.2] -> 1.45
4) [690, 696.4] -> 1.42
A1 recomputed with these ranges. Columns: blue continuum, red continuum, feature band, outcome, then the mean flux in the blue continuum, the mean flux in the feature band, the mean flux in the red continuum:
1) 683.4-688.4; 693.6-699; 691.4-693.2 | 0.20 nm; 1.45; 1.29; 1.46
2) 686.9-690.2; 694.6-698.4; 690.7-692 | -0.09 nm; 1.46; 1.58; 1.49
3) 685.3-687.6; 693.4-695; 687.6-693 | -0.11 nm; 1.46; 1.44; 1.36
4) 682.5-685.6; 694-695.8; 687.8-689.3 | -0.03 nm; 1.46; 1.46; 1.39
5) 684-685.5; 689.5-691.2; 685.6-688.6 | 0.05 nm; 1.42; 1.44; 1.53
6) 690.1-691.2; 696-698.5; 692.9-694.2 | 0.16 nm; 1.58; 1.37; 1.55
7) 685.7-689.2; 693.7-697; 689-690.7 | -0.05 nm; 1.45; 1.49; 1.44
